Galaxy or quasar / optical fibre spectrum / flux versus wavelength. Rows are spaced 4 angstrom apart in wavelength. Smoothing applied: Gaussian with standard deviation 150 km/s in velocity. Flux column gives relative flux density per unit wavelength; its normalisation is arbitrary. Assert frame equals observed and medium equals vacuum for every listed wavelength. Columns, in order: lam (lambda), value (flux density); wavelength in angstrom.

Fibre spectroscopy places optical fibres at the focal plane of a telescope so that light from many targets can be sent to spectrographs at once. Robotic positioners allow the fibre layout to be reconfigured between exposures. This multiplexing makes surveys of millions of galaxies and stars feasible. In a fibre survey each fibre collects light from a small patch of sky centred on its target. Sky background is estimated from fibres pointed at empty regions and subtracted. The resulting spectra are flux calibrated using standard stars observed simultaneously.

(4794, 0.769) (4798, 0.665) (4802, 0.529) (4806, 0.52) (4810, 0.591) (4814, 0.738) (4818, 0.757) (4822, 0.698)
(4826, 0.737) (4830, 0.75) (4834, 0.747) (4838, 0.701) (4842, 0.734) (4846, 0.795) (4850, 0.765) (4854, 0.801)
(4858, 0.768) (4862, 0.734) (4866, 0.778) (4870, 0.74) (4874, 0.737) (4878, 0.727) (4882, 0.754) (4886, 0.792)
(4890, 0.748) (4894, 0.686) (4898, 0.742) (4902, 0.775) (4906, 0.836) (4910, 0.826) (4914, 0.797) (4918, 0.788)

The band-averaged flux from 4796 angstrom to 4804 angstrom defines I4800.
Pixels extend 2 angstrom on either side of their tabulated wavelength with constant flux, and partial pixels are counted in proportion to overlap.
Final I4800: 0.597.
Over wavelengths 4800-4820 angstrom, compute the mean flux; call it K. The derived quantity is 0.627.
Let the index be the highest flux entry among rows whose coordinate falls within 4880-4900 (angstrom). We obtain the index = 0.792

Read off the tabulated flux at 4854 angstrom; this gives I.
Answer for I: 0.801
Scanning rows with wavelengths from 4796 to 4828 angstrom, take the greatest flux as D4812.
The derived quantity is 0.757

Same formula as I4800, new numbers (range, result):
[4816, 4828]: 0.731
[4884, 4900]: 0.742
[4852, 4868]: 0.77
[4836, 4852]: 0.749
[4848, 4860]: 0.778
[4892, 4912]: 0.773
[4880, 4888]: 0.773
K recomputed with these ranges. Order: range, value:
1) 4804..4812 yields 0.555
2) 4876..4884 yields 0.74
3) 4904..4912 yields 0.831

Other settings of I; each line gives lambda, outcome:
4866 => 0.778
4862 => 0.734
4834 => 0.747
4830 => 0.75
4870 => 0.74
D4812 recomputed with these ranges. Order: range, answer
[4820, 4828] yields 0.737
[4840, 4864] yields 0.801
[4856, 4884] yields 0.778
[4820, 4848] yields 0.795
